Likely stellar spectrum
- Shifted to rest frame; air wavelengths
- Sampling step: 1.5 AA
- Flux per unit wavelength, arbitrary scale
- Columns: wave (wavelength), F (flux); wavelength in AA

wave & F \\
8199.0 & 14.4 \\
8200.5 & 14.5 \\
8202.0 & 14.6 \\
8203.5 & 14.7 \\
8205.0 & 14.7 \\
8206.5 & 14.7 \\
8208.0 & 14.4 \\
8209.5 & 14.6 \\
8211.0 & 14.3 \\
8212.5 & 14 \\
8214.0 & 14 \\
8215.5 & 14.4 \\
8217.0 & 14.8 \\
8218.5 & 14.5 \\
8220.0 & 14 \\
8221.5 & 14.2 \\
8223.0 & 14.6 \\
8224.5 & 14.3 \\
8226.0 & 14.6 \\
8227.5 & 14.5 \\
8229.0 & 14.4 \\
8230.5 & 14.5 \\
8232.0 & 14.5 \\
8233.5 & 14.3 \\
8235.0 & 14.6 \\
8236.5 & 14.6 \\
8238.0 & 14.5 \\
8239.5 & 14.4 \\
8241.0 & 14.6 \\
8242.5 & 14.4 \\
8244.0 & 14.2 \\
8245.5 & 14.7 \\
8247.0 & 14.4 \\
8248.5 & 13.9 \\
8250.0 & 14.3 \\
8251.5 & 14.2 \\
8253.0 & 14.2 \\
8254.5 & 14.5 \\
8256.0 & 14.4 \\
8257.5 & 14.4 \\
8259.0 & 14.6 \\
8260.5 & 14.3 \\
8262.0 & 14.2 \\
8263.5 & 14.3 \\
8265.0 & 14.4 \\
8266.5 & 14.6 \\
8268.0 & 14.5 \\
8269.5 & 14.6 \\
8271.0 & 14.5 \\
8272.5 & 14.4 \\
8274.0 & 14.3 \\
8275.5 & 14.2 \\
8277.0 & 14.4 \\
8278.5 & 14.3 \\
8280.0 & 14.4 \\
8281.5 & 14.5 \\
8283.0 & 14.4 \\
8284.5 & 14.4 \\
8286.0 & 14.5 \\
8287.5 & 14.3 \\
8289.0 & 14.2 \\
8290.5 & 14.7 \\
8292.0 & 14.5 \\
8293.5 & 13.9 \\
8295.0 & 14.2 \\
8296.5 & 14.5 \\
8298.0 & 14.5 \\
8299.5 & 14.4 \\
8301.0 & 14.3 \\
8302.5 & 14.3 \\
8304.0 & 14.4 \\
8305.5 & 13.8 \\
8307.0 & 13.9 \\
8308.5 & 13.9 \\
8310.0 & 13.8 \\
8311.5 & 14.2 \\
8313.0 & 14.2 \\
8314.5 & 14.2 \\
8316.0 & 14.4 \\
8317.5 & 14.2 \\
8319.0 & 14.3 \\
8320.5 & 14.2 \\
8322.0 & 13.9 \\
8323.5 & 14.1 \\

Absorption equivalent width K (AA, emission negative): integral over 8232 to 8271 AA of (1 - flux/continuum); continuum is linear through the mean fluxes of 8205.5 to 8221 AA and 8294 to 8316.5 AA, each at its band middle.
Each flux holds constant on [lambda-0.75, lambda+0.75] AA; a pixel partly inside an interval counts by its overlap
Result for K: -0.30 AA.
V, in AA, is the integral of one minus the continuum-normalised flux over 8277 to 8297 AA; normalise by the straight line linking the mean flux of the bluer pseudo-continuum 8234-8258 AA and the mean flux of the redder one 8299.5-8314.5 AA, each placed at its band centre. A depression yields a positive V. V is -0.2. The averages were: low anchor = 14.4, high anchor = 14.1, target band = 14.4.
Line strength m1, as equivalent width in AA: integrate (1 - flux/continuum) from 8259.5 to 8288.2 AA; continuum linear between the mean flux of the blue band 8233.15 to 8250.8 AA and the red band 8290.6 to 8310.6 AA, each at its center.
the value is -0.2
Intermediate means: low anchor 14.4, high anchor 14.2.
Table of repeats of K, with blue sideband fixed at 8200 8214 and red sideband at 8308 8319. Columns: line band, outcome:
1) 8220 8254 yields -0.04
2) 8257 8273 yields -0.16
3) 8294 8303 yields -0.10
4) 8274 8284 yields -0.08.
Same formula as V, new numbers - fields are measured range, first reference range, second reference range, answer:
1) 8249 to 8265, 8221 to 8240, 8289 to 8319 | 0.05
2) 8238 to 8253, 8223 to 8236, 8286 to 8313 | 0.08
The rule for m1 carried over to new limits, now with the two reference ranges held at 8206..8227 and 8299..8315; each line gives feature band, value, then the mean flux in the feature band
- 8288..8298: -0.1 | 14.3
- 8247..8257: 0.0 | 14.3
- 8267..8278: -0.2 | 14.4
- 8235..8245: -0.1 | 14.5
